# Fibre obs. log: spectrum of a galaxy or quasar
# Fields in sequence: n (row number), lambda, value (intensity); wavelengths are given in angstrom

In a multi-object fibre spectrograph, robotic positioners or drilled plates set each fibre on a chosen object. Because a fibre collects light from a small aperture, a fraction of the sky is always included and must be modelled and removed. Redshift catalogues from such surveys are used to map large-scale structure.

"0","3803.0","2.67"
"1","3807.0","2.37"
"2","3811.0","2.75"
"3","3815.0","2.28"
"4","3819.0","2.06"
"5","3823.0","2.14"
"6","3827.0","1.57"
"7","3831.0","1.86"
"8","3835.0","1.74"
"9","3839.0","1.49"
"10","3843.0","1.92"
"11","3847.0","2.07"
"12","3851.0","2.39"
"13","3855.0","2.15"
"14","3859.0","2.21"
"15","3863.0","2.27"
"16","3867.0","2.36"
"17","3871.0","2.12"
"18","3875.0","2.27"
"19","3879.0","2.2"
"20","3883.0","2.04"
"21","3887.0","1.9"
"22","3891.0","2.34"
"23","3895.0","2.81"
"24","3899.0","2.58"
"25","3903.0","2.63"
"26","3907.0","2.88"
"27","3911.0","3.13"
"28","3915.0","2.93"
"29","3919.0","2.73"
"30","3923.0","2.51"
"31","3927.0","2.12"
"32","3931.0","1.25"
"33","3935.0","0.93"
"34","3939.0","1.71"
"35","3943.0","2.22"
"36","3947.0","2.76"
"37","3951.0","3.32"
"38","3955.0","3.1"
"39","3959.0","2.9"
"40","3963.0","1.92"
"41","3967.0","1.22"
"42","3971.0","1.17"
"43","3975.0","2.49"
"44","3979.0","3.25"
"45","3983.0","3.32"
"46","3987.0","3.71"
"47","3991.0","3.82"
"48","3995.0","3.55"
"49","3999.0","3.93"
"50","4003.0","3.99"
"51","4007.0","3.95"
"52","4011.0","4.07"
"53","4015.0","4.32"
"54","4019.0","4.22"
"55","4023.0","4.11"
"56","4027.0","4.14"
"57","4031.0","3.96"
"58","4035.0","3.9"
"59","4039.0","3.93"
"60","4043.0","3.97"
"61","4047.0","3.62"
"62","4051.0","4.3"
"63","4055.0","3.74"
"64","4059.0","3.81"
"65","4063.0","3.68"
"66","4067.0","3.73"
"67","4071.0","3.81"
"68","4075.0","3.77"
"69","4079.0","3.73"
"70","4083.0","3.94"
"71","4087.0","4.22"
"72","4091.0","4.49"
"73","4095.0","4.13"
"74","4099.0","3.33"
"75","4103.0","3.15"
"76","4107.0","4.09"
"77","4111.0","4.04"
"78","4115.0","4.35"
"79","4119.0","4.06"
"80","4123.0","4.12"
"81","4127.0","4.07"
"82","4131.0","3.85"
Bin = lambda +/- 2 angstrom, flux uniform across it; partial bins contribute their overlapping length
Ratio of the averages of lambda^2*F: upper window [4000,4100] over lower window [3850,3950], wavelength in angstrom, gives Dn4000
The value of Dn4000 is 1.9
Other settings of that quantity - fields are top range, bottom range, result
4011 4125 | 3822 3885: 2.15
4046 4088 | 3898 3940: 1.79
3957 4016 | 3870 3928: 1.33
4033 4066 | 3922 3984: 1.81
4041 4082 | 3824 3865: 2.16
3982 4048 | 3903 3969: 1.73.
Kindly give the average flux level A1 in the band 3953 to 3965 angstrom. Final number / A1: 2.64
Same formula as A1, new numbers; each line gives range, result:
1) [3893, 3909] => 2.73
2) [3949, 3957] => 3.21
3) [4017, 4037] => 4.07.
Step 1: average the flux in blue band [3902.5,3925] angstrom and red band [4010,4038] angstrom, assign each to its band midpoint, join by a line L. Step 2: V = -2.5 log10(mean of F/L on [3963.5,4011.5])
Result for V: 0.182 mag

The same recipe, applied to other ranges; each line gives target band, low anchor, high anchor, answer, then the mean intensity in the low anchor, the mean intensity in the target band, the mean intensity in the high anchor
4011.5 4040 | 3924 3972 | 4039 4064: -0.20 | 2.08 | 4.09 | 3.87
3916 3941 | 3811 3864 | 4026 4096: 0.41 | 2.03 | 1.92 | 3.93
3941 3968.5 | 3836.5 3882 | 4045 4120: 0.14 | 2.13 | 2.51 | 3.89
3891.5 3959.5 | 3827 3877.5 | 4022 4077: 0.09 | 2.05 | 2.49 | 3.89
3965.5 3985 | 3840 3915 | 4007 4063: 0.41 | 2.35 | 2.32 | 3.99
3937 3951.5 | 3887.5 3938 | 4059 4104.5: 0.10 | 2.37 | 2.42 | 3.82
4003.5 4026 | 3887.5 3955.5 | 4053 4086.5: -0.24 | 2.44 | 4.12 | 3.8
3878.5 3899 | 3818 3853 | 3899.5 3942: -0.07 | 1.91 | 2.29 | 2.29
